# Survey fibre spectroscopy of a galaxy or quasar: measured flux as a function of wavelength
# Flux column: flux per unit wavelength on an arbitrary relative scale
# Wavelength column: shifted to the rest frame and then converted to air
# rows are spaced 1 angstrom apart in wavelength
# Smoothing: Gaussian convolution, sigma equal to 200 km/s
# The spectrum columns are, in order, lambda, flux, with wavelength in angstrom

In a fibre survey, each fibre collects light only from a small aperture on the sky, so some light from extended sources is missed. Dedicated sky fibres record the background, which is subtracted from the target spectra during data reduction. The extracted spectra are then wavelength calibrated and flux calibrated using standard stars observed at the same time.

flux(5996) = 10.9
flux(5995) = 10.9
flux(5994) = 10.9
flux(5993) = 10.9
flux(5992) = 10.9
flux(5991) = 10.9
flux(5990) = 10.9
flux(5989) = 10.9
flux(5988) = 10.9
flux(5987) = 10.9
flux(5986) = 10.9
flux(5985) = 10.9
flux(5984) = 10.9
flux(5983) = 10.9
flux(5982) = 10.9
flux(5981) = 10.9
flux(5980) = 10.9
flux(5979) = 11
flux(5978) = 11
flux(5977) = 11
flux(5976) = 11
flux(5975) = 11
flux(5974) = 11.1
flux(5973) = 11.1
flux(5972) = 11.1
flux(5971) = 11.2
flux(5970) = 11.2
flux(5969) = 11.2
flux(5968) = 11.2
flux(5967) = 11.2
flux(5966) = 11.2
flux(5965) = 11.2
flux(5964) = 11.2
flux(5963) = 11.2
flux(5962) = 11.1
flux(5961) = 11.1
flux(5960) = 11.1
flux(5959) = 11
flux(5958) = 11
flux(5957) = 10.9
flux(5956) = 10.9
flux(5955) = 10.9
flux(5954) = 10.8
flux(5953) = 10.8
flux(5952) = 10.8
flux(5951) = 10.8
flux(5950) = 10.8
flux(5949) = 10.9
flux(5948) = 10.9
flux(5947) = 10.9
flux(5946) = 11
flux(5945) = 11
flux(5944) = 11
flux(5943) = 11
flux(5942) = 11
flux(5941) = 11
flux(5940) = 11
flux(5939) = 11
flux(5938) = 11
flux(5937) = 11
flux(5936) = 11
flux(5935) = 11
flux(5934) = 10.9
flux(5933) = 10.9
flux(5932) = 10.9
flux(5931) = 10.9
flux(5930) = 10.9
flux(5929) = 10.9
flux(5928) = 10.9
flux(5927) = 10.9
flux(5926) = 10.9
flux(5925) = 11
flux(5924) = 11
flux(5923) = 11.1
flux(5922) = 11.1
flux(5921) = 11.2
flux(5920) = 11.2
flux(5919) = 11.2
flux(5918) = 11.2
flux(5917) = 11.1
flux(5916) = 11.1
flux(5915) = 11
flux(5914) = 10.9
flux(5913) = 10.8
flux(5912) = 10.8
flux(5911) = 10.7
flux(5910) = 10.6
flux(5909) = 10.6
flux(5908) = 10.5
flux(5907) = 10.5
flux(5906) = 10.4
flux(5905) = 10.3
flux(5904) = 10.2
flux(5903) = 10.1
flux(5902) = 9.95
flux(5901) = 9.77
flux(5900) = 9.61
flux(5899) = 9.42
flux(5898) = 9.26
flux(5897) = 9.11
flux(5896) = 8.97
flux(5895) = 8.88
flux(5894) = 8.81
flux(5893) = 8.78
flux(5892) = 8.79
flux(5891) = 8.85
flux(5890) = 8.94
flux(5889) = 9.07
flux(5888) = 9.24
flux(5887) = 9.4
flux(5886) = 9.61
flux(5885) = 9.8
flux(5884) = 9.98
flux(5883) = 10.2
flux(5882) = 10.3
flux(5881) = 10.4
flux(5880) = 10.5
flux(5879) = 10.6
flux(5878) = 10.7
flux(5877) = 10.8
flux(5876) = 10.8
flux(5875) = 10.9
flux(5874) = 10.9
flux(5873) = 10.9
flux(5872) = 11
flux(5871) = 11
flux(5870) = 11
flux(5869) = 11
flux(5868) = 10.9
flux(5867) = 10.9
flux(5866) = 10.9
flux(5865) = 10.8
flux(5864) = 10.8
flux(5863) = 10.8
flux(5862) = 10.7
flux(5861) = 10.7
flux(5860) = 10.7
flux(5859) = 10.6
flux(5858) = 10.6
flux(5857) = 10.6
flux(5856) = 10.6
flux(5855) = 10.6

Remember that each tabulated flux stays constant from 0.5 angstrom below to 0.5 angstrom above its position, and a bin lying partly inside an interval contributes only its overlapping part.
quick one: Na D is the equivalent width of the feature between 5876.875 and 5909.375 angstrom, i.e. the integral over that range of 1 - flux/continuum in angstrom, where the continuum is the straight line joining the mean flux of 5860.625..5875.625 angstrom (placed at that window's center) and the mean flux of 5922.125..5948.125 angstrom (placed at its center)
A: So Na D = 3.5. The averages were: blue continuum 10.9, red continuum 11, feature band 9.75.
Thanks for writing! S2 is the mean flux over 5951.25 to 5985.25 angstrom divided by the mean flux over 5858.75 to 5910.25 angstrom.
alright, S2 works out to 1.1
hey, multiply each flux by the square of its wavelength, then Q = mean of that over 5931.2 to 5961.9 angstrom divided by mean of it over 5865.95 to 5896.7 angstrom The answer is 1.1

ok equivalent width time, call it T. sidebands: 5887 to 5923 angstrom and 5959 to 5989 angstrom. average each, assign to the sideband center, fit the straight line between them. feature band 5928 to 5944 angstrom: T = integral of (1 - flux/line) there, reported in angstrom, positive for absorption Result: -0.7 angstrom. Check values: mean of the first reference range 10.1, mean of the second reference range 11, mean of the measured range 11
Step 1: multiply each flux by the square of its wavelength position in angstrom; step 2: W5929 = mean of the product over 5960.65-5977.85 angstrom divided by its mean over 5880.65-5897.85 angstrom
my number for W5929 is 1.22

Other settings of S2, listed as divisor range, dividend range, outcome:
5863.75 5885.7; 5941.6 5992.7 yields 1.03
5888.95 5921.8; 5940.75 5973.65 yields 1.09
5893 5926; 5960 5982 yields 1.07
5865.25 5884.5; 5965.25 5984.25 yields 1.03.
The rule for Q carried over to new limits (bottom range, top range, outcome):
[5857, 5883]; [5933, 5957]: 1.04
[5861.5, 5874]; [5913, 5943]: 1.03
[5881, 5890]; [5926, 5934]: 1.14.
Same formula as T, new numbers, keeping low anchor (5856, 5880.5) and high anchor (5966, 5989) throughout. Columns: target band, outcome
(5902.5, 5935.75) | 0.2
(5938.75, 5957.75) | 0.1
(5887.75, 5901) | 2.2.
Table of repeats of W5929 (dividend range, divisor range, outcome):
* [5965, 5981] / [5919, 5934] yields 1.03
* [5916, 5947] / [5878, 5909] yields 1.15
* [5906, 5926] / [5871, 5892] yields 1.09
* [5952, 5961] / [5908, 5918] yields 1.02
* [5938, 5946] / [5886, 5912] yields 1.16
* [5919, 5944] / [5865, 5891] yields 1.08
